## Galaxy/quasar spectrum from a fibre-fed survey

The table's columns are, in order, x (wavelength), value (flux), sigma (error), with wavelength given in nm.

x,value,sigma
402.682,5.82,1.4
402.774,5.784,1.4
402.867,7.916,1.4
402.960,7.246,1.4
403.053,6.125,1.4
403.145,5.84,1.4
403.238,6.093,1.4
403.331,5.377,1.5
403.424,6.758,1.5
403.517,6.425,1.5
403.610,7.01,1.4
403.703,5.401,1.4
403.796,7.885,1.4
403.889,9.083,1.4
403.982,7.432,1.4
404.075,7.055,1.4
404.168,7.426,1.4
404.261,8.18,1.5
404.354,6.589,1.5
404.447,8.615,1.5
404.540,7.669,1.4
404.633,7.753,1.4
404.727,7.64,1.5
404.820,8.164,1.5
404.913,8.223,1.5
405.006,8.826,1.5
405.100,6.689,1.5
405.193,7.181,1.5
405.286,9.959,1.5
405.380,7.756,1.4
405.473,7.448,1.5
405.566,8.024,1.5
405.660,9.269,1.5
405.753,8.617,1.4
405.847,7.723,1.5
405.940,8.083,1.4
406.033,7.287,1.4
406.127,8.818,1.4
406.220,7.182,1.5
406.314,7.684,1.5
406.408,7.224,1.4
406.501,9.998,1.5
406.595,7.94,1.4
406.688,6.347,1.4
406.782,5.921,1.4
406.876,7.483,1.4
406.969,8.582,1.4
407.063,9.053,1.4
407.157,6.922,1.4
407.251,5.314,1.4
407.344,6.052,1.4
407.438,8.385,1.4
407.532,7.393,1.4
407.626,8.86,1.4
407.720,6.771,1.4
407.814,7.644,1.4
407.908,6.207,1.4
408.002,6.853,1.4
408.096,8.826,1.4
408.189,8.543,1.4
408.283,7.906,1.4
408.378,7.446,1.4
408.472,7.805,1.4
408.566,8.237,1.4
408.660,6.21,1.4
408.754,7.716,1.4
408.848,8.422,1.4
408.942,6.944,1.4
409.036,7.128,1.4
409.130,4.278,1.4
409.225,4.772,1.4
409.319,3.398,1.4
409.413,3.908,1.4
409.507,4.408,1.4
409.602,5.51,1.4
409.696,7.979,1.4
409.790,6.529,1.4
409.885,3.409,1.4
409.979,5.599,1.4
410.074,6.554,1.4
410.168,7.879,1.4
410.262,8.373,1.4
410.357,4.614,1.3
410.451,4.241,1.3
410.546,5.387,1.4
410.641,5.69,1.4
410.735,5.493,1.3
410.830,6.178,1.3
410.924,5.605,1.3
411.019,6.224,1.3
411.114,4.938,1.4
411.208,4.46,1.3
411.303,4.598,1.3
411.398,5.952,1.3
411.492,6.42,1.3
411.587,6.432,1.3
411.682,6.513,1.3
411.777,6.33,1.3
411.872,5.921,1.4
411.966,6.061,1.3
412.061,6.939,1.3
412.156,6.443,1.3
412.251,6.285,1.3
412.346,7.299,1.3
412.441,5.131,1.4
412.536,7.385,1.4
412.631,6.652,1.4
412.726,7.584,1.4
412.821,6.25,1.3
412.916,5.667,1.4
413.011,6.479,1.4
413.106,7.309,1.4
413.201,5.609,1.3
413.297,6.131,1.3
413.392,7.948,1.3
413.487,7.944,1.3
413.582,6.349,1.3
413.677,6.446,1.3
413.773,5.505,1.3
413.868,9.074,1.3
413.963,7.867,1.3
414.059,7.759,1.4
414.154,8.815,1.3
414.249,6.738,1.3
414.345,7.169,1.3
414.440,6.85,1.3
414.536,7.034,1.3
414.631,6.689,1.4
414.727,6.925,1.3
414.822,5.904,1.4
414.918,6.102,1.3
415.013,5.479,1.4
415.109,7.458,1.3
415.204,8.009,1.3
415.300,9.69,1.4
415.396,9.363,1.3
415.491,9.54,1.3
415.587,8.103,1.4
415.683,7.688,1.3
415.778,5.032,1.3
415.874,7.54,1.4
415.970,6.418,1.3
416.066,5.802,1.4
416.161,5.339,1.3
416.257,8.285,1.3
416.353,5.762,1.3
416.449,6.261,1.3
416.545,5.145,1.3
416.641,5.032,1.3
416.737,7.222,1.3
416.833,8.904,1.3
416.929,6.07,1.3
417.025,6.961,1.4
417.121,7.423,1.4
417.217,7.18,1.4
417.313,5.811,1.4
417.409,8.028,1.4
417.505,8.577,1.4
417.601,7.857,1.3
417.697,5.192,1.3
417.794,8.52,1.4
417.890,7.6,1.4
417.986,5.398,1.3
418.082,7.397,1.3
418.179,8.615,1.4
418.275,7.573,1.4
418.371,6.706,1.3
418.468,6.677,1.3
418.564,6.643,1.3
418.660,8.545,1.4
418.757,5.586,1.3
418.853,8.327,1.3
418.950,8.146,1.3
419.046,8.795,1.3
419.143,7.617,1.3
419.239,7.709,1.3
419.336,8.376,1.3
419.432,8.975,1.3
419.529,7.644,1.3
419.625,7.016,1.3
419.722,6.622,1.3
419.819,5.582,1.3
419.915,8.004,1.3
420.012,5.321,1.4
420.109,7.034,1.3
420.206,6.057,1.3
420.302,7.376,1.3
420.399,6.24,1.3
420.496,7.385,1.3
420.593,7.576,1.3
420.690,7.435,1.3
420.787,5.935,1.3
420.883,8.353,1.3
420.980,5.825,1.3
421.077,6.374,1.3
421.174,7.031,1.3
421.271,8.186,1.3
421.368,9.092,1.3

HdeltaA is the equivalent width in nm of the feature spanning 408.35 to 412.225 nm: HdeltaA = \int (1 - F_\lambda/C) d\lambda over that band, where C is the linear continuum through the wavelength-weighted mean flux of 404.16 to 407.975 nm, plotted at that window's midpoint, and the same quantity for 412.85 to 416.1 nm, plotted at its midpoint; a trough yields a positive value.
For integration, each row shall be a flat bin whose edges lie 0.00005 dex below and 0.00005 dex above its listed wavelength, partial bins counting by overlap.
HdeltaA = 0.74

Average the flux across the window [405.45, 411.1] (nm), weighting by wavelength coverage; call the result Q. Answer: 6.89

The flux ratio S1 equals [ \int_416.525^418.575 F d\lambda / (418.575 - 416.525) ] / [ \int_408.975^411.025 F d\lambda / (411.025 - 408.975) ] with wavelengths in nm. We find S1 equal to 1.26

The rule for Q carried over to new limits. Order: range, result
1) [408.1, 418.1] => 6.64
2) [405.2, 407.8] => 7.77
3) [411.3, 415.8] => 6.93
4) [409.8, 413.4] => 6.09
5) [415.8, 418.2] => 6.85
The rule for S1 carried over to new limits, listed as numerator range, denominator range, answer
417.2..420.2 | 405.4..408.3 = 0.95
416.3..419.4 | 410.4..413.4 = 1.18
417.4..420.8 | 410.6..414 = 1.14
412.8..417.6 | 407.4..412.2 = 1.11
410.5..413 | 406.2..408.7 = 0.81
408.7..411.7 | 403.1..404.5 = 0.83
